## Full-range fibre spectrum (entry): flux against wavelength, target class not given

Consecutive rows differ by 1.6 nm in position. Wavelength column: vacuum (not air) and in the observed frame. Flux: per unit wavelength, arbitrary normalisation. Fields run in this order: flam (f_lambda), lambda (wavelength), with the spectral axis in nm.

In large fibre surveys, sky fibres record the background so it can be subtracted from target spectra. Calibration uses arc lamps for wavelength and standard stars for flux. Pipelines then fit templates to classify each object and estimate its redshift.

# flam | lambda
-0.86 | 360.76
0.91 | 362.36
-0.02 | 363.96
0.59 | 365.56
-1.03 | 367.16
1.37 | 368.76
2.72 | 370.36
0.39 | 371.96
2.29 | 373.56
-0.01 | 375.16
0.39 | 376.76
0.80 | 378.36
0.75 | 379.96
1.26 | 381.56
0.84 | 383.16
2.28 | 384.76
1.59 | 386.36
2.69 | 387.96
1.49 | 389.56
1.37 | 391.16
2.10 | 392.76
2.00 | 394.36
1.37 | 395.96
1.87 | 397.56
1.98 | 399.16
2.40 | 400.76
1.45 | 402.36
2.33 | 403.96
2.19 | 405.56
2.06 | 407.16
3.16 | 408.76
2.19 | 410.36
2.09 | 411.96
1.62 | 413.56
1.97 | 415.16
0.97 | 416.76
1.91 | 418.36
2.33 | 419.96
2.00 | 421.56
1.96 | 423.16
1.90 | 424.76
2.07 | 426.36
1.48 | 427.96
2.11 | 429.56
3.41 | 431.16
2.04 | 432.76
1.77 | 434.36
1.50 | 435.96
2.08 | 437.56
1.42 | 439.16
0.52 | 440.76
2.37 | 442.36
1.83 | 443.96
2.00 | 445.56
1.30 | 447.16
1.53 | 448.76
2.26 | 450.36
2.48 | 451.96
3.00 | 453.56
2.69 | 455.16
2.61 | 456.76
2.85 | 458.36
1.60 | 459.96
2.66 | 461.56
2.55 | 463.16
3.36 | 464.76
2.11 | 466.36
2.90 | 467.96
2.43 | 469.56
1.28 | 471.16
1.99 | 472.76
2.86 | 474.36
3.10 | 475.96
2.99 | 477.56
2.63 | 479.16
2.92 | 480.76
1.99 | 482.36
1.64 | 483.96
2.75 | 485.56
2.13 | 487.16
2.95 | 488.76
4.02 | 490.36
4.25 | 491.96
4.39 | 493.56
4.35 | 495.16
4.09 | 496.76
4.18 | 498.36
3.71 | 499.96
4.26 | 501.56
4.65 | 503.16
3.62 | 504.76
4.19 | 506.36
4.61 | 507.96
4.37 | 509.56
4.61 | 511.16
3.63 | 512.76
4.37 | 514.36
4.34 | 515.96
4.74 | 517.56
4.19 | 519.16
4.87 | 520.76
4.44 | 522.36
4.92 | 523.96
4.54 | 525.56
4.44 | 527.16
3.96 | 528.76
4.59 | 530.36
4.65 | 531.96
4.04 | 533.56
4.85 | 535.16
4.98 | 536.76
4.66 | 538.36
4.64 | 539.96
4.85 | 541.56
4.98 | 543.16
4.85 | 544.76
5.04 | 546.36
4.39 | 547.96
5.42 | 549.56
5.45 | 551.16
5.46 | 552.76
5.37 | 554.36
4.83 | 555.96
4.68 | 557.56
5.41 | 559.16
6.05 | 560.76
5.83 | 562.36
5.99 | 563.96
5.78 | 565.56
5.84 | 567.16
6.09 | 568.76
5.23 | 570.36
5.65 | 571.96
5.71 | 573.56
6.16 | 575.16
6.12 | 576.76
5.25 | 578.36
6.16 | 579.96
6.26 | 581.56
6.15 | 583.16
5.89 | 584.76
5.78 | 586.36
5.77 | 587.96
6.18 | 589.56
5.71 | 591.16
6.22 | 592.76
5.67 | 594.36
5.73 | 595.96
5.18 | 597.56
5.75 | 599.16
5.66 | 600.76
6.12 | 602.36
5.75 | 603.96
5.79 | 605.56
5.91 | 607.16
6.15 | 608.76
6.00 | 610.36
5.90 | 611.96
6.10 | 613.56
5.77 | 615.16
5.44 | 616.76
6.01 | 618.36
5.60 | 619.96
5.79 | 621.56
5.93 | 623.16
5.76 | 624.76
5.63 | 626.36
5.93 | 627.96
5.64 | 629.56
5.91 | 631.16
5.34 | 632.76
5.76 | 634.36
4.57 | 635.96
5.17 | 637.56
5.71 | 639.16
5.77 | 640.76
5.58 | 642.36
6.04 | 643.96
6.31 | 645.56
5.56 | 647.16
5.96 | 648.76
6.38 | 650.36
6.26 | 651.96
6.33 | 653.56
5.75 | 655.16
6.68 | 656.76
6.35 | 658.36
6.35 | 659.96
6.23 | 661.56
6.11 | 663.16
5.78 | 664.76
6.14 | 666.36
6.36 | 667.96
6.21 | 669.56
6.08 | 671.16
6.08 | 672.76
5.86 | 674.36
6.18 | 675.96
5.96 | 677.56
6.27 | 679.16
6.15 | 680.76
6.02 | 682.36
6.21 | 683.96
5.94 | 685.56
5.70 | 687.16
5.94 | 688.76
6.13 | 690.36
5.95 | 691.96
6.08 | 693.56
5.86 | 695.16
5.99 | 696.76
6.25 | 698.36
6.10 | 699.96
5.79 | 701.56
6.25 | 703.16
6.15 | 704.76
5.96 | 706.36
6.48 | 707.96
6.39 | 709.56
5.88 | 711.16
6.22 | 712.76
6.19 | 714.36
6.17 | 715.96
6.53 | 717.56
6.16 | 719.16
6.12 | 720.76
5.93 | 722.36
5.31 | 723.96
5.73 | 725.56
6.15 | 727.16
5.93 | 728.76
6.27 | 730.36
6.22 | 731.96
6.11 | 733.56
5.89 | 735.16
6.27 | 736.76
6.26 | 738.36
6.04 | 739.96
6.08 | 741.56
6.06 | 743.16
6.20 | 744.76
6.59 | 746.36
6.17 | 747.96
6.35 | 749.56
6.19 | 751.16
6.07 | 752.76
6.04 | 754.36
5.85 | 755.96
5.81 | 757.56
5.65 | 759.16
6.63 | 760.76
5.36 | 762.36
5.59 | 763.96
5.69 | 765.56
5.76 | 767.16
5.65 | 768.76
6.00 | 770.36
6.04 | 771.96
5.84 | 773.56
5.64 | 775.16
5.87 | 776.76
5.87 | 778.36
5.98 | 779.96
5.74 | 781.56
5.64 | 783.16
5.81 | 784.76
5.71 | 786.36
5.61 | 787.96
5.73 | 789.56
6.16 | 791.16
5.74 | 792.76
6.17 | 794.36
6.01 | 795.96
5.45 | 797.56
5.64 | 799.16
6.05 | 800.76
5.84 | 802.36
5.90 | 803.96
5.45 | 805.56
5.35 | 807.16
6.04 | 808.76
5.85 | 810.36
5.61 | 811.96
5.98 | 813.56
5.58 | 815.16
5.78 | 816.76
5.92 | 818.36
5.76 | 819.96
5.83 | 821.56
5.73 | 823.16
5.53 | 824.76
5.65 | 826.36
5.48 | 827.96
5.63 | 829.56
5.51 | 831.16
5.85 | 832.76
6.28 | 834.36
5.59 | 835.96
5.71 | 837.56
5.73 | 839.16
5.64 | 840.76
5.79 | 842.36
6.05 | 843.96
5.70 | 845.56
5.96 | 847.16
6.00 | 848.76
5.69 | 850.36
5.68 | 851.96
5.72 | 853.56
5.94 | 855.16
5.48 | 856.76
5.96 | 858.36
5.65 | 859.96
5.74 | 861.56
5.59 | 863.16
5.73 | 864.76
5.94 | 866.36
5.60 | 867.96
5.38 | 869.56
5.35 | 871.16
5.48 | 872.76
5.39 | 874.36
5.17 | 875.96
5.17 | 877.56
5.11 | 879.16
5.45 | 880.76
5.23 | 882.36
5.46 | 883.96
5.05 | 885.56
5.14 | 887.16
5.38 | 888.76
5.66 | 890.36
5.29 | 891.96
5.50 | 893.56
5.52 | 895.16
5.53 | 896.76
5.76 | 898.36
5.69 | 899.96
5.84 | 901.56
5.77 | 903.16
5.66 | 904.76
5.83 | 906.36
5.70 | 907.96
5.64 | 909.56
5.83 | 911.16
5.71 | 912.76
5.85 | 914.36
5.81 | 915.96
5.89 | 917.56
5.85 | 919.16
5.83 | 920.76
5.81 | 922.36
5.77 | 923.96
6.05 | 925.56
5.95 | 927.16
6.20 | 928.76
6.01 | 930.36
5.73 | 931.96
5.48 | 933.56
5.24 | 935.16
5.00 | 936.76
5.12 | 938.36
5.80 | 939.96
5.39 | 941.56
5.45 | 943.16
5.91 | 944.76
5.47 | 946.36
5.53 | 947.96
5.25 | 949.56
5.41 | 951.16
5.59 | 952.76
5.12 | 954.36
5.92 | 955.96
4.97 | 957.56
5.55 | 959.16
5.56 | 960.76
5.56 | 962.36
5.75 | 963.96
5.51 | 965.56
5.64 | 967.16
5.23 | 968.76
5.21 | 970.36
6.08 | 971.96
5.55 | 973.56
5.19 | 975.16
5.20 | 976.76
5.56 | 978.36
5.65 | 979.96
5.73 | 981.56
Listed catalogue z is 0.23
